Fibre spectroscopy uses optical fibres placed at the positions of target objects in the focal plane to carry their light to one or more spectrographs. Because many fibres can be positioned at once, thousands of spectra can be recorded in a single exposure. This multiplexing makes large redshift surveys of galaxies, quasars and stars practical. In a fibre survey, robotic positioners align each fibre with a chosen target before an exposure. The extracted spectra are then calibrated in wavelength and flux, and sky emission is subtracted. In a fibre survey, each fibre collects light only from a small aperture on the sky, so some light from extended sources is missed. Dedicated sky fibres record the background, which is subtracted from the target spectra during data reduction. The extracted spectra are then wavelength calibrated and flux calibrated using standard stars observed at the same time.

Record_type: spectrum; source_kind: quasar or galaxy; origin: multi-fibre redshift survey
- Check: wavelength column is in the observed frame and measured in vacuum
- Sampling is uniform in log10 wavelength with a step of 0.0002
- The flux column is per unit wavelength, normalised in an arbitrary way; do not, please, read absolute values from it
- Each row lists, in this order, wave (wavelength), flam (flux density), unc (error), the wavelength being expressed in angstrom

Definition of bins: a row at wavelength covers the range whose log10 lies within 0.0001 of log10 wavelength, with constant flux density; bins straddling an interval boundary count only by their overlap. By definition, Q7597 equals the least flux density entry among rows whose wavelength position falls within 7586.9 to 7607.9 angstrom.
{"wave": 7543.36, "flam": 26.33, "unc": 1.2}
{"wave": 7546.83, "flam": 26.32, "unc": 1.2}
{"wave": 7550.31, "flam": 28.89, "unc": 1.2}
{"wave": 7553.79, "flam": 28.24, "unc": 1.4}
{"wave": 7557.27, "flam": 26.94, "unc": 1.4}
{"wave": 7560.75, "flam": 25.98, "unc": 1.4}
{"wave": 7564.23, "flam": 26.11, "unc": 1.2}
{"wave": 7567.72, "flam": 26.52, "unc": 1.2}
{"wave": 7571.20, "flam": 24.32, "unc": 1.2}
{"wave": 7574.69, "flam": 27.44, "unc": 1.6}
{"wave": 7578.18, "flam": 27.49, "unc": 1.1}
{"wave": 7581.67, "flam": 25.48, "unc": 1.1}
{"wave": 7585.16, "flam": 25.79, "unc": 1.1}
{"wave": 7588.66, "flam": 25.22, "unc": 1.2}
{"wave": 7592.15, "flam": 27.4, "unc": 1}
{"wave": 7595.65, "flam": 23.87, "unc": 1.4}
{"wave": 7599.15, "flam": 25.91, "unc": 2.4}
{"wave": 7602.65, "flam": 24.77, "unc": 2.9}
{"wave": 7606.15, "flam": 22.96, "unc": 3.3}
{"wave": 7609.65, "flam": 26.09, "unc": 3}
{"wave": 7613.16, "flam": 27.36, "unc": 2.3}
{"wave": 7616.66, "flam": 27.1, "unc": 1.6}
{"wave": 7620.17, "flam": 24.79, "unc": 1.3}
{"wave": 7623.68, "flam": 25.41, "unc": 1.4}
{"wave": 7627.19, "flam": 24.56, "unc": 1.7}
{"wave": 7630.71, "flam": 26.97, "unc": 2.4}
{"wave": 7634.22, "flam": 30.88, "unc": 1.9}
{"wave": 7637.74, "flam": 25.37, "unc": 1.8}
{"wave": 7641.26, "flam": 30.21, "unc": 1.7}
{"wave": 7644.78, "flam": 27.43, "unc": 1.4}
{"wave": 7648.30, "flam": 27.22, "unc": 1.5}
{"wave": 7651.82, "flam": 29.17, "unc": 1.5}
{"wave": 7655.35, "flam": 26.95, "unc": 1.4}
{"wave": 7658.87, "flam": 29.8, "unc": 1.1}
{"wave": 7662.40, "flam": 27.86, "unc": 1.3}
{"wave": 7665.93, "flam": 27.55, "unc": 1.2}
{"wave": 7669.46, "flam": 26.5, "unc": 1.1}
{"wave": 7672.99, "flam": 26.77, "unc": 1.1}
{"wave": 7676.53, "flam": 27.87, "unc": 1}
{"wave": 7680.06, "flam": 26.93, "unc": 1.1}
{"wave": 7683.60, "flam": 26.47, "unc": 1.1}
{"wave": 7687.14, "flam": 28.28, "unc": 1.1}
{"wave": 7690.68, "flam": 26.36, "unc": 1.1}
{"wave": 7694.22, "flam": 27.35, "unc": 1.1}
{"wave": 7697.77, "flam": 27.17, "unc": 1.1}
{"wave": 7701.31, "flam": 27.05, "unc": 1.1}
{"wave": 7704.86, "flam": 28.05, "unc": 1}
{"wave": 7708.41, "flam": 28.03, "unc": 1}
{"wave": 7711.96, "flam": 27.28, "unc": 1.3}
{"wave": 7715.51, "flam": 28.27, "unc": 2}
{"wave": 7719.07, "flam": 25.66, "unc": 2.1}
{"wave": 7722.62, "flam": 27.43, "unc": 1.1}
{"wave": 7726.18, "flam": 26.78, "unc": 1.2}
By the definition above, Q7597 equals 22.96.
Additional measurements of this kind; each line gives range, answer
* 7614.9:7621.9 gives 24.79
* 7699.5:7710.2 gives 27.05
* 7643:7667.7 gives 26.95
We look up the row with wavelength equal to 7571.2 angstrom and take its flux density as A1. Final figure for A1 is 24.32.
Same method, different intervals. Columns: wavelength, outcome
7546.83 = 26.32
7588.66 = 25.22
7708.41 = 28.03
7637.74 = 25.37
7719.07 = 25.66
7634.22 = 30.88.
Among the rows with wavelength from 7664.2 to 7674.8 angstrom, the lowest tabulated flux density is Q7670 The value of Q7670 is 26.5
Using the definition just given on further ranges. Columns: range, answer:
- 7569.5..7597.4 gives 23.87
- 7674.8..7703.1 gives 26.36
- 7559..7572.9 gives 24.32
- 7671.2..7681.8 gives 26.77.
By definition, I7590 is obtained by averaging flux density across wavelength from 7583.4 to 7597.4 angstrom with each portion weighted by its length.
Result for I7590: 25.6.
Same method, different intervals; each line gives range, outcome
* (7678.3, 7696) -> 27.1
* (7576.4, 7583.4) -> 26.5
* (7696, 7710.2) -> 27.6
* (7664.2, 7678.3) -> 27.2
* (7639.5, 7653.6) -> 28.5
